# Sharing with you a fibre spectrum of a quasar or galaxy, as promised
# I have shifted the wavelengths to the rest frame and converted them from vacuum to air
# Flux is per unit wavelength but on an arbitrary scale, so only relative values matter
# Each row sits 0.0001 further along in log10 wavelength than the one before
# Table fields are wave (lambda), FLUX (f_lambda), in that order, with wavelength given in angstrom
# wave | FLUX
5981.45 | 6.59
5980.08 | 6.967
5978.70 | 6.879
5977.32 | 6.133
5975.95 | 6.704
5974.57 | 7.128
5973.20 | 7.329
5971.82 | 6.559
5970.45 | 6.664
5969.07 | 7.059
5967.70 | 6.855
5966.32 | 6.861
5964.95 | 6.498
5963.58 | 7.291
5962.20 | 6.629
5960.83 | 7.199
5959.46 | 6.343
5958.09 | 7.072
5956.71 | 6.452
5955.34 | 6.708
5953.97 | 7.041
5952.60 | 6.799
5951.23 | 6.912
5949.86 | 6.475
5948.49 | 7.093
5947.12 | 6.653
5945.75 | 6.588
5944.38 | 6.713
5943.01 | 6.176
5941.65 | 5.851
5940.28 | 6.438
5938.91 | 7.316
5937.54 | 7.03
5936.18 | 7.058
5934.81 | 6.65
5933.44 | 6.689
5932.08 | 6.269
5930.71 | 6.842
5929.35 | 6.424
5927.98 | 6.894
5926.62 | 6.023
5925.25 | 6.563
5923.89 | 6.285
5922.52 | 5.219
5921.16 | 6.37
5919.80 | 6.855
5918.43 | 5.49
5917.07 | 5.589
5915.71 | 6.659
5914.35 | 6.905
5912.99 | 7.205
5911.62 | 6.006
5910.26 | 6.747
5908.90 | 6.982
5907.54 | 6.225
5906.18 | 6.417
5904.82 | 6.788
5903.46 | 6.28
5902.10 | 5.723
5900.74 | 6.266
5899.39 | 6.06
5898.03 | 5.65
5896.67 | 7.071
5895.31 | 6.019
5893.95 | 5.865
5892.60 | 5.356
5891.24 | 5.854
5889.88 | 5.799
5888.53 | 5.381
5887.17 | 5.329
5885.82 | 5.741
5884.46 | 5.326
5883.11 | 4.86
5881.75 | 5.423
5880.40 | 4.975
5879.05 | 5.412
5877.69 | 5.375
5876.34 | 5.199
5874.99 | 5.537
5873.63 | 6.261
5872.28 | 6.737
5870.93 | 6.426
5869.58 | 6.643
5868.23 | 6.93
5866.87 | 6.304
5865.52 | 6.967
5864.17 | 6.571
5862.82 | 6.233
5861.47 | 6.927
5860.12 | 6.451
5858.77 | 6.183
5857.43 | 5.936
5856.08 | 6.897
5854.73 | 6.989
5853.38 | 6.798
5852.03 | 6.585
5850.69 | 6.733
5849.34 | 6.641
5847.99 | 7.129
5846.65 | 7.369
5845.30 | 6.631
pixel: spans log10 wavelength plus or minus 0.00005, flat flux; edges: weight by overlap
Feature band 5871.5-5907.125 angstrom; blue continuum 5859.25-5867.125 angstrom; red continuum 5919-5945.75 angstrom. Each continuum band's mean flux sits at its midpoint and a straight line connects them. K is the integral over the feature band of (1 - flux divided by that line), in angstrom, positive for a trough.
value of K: 4.1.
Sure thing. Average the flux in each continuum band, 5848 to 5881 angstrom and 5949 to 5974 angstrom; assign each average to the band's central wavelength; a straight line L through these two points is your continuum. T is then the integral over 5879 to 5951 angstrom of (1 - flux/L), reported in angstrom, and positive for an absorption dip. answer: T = 3.9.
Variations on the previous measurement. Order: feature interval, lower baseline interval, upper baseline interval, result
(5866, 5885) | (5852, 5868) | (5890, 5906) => 1.6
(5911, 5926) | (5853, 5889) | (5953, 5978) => 0.4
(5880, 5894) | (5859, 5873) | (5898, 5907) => 2.1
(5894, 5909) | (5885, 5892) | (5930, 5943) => -1.0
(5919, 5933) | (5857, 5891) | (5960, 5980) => 0.1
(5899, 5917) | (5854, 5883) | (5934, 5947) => -0.1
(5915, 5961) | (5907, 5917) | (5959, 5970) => 1.3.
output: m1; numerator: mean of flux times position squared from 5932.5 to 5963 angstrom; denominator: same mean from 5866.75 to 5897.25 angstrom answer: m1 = 1.18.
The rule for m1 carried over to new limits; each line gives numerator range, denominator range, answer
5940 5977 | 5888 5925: 1.11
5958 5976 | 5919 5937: 1.08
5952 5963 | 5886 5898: 1.19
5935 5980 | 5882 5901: 1.21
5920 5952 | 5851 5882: 1.07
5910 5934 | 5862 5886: 1.09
